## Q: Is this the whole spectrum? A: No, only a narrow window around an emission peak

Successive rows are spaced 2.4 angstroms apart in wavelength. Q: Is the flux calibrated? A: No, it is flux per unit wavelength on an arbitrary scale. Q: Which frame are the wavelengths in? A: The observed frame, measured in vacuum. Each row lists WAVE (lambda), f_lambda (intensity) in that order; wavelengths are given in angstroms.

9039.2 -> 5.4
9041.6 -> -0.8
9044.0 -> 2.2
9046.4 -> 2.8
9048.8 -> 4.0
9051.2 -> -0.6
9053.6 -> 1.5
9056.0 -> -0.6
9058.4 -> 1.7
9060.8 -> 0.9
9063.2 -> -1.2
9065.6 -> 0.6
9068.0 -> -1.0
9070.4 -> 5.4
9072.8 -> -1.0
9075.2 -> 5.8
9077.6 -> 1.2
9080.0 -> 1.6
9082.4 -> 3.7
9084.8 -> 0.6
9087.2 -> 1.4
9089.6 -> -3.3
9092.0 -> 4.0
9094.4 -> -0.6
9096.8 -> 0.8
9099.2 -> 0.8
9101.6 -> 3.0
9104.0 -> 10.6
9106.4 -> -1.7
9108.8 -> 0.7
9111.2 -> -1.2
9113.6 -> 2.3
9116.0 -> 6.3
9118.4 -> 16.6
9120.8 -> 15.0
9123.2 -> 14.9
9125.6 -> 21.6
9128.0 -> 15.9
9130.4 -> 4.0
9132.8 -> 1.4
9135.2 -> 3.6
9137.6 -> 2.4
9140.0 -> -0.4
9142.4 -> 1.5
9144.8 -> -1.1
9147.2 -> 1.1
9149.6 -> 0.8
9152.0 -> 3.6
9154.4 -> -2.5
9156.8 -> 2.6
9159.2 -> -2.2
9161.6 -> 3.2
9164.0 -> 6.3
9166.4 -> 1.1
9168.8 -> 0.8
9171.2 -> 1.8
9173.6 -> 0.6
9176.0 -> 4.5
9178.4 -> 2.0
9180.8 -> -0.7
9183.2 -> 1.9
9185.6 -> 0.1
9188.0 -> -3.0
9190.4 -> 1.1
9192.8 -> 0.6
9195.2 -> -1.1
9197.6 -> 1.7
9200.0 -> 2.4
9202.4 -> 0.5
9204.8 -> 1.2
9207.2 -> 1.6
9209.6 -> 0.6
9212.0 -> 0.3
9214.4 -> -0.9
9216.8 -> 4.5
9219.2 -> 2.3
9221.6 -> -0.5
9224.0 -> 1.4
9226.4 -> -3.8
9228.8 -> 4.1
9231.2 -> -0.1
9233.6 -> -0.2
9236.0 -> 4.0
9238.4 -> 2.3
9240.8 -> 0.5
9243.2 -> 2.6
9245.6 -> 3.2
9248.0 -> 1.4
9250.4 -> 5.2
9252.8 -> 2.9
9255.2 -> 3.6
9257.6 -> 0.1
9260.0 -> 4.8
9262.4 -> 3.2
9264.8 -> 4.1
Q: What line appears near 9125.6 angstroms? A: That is [O II]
